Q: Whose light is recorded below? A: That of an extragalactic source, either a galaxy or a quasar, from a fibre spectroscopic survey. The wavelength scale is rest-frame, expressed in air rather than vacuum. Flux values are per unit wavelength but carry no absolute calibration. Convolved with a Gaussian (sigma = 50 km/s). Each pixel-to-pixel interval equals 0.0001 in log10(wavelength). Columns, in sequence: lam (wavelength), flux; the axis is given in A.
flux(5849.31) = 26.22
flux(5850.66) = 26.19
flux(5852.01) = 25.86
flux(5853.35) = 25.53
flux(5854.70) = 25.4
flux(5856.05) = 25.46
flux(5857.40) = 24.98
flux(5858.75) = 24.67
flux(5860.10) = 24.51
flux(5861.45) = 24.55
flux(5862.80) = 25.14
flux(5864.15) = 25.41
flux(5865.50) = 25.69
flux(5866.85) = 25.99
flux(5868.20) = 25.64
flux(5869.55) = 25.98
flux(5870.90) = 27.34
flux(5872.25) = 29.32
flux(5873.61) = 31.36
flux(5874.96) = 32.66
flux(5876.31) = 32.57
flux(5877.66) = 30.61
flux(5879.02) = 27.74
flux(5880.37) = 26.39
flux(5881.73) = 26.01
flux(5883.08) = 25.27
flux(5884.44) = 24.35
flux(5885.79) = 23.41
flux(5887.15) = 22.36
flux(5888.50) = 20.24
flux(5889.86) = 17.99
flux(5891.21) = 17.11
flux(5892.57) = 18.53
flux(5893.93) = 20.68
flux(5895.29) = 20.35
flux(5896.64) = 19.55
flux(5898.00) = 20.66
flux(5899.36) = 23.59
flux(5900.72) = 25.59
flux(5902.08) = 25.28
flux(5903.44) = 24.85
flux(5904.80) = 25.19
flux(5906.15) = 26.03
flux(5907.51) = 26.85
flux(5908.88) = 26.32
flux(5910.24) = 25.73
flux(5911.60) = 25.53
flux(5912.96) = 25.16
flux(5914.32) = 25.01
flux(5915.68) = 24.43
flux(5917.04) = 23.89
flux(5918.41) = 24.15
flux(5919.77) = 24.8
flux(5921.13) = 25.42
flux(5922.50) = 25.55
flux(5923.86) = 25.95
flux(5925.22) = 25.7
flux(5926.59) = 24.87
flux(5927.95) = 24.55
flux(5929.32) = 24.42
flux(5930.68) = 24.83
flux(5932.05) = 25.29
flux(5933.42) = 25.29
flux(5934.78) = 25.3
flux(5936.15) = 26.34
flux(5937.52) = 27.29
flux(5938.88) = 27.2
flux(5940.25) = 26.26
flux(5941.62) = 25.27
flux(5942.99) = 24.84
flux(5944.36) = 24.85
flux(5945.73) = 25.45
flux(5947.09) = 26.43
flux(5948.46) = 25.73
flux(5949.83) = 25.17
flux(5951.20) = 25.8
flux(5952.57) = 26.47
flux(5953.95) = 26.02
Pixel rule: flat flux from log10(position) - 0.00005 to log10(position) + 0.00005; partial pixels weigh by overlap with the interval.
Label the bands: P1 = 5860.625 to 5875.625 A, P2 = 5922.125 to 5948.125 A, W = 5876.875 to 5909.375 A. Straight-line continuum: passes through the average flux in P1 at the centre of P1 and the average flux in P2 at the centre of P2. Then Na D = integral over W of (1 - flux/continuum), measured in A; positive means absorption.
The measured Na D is 3.69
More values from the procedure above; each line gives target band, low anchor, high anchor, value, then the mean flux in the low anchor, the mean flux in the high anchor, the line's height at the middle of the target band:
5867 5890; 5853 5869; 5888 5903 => -3.5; 25.2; 20.9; 23.1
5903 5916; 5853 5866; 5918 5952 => -0.1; 25.1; 25.5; 25.4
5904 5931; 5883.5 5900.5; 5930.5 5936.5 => -1.8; 20.9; 25.4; 23.7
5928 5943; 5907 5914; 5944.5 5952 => 0.0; 25.8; 25.7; 25.7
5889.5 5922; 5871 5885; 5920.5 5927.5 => 3.8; 28.6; 25.5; 26.7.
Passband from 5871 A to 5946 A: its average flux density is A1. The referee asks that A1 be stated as 25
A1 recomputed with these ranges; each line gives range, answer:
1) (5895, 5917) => 24.5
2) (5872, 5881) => 30.1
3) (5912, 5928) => 25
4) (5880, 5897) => 21.7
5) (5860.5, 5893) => 25.5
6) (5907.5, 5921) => 25.1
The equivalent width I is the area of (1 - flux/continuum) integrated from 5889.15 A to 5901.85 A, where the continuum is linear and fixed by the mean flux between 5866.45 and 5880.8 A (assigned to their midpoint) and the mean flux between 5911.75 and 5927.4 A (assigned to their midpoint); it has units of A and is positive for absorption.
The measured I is 3.0 A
